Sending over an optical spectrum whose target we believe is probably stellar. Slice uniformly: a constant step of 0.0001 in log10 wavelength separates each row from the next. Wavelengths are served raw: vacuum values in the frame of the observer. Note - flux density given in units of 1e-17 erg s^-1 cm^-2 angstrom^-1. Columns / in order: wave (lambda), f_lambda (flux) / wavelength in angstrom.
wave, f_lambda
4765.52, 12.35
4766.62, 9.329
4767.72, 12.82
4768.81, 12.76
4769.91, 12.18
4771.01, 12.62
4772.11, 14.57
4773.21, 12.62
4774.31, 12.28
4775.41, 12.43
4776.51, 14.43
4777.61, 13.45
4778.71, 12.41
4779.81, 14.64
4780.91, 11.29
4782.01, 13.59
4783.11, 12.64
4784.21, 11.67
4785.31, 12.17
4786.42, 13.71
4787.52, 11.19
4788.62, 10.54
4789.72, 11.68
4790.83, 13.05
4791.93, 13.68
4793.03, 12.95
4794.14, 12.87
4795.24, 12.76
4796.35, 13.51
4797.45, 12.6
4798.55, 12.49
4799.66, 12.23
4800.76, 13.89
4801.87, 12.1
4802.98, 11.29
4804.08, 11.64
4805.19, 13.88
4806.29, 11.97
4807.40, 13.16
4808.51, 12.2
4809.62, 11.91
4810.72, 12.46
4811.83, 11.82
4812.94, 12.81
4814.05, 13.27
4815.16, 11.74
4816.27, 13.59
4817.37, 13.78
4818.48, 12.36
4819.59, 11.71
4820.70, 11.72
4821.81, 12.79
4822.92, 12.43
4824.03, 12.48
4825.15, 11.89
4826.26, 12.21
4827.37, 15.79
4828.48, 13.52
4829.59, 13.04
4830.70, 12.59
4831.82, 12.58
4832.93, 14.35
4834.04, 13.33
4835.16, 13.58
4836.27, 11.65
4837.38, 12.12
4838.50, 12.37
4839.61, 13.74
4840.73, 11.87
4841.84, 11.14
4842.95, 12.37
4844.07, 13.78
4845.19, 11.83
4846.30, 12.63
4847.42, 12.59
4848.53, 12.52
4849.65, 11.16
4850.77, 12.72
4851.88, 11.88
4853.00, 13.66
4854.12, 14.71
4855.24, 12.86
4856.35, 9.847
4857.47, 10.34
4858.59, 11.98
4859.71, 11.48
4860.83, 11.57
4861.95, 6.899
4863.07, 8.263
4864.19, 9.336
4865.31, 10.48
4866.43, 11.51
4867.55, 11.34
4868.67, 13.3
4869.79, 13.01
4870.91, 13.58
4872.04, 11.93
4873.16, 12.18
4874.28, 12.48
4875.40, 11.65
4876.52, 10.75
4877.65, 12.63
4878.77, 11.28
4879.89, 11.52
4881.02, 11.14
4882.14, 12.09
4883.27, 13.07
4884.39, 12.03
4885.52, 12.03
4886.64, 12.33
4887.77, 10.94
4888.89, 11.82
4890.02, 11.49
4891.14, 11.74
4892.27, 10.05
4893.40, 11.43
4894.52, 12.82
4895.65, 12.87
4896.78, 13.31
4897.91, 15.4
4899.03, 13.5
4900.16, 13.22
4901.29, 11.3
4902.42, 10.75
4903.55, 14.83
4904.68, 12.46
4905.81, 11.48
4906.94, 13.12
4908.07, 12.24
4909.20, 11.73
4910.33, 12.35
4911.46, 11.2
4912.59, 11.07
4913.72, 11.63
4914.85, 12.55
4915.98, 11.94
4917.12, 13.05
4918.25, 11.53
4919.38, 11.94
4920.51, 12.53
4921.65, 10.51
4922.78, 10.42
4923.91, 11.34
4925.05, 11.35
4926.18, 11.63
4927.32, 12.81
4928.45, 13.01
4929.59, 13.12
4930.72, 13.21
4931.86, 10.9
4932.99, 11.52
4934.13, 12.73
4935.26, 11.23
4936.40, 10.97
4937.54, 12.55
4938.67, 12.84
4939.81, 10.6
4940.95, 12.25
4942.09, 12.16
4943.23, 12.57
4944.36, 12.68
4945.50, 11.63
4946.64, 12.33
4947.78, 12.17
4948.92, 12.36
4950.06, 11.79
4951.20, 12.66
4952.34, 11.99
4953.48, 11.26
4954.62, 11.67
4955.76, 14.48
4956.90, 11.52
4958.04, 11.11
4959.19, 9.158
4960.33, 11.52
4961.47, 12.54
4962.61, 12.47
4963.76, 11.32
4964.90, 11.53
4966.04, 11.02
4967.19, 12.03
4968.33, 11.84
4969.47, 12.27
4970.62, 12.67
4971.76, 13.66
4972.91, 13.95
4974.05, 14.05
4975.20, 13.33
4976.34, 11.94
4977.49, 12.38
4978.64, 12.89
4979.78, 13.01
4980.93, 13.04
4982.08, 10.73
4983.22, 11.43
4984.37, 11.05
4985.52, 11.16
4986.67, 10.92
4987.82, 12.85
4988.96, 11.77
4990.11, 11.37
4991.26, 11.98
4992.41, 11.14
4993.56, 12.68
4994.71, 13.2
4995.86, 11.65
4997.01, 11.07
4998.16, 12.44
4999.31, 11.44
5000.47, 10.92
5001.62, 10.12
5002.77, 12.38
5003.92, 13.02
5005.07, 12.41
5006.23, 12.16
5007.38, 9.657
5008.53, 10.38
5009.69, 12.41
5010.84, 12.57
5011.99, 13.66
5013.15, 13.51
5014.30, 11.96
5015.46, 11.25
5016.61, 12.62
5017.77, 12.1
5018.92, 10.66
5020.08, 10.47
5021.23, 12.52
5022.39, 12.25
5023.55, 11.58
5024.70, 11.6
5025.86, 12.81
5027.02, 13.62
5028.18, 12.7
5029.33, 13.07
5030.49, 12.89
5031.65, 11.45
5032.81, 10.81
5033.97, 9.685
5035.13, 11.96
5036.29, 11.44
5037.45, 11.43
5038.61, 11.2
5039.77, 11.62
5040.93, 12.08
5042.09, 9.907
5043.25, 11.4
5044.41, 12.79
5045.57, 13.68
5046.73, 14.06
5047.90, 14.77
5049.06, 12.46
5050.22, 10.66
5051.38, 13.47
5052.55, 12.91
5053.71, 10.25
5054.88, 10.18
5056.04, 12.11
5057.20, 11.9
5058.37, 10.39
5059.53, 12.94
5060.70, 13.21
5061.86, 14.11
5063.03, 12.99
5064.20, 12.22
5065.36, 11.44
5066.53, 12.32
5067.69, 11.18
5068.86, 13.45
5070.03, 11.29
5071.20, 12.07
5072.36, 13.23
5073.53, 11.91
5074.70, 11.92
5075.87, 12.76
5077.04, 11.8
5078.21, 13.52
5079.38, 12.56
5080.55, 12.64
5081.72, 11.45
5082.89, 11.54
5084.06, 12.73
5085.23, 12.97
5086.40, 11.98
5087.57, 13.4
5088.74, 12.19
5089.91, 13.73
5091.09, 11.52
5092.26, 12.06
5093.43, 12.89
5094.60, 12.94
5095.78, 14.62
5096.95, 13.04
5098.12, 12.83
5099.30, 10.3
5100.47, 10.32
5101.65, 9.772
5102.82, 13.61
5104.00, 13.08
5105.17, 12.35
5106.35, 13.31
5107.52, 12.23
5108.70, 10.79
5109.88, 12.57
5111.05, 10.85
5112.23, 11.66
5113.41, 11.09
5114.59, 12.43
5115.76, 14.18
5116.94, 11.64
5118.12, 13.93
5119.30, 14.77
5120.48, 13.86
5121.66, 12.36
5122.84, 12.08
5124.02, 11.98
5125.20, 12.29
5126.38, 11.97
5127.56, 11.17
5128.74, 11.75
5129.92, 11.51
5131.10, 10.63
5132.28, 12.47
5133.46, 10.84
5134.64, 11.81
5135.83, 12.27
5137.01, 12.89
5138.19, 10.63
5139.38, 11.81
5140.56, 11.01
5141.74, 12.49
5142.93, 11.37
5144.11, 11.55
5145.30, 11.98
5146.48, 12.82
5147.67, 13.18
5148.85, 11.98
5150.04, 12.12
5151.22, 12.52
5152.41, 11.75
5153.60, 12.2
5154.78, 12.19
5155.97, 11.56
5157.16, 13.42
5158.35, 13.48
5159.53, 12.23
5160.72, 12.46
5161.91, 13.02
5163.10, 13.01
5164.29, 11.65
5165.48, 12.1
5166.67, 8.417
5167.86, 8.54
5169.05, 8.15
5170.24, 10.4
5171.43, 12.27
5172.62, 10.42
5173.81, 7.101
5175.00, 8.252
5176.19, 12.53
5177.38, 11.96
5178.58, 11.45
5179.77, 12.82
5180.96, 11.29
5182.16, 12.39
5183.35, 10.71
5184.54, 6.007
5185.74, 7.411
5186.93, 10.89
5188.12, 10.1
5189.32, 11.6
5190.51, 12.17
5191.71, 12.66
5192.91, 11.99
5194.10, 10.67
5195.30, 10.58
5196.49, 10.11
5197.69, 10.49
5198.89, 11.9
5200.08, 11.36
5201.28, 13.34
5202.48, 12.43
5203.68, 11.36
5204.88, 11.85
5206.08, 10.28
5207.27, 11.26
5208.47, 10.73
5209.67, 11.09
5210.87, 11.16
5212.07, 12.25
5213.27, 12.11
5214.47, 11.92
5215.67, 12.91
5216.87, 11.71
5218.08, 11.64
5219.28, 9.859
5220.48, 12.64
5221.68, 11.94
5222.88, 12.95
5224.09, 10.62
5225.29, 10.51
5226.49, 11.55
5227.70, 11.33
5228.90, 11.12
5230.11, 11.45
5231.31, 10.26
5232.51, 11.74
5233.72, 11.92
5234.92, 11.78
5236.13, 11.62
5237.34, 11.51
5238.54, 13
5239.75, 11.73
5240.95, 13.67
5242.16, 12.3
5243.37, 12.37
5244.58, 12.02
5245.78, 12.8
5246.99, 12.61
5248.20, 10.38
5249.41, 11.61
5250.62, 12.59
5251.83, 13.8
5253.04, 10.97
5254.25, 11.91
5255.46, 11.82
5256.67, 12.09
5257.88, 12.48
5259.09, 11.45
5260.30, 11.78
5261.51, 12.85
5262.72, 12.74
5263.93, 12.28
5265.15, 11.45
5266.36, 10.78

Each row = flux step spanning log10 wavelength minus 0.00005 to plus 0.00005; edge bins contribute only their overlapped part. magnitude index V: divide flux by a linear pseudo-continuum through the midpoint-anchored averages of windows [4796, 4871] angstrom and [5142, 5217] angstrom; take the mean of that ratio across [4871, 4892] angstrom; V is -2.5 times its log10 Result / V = 0.03 mag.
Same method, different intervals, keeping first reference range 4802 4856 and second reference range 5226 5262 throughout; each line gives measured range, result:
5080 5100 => -0.03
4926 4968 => 0.04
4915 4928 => 0.06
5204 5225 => 0.04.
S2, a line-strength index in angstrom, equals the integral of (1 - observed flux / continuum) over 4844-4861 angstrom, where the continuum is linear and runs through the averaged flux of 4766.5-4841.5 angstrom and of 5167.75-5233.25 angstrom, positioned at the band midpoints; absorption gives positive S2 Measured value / 0.39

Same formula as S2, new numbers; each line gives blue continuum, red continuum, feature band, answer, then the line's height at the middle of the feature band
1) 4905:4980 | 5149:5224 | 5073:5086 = -0.8 angstrom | 11.7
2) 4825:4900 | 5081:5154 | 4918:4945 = 0.5 angstrom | 12.2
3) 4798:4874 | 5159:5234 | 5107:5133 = -1.8 angstrom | 11.4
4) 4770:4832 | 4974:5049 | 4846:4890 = 2.6 angstrom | 12.5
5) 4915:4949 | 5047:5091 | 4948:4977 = -0.2 angstrom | 12.1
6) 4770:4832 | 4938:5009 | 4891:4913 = -0.2 angstrom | 12.3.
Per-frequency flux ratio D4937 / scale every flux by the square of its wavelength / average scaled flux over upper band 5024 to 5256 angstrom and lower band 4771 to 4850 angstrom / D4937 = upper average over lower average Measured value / 1.07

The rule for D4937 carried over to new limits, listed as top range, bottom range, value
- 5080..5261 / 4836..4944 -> 1.10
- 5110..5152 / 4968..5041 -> 1.06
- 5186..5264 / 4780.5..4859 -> 1.10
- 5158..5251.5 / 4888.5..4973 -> 1.05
